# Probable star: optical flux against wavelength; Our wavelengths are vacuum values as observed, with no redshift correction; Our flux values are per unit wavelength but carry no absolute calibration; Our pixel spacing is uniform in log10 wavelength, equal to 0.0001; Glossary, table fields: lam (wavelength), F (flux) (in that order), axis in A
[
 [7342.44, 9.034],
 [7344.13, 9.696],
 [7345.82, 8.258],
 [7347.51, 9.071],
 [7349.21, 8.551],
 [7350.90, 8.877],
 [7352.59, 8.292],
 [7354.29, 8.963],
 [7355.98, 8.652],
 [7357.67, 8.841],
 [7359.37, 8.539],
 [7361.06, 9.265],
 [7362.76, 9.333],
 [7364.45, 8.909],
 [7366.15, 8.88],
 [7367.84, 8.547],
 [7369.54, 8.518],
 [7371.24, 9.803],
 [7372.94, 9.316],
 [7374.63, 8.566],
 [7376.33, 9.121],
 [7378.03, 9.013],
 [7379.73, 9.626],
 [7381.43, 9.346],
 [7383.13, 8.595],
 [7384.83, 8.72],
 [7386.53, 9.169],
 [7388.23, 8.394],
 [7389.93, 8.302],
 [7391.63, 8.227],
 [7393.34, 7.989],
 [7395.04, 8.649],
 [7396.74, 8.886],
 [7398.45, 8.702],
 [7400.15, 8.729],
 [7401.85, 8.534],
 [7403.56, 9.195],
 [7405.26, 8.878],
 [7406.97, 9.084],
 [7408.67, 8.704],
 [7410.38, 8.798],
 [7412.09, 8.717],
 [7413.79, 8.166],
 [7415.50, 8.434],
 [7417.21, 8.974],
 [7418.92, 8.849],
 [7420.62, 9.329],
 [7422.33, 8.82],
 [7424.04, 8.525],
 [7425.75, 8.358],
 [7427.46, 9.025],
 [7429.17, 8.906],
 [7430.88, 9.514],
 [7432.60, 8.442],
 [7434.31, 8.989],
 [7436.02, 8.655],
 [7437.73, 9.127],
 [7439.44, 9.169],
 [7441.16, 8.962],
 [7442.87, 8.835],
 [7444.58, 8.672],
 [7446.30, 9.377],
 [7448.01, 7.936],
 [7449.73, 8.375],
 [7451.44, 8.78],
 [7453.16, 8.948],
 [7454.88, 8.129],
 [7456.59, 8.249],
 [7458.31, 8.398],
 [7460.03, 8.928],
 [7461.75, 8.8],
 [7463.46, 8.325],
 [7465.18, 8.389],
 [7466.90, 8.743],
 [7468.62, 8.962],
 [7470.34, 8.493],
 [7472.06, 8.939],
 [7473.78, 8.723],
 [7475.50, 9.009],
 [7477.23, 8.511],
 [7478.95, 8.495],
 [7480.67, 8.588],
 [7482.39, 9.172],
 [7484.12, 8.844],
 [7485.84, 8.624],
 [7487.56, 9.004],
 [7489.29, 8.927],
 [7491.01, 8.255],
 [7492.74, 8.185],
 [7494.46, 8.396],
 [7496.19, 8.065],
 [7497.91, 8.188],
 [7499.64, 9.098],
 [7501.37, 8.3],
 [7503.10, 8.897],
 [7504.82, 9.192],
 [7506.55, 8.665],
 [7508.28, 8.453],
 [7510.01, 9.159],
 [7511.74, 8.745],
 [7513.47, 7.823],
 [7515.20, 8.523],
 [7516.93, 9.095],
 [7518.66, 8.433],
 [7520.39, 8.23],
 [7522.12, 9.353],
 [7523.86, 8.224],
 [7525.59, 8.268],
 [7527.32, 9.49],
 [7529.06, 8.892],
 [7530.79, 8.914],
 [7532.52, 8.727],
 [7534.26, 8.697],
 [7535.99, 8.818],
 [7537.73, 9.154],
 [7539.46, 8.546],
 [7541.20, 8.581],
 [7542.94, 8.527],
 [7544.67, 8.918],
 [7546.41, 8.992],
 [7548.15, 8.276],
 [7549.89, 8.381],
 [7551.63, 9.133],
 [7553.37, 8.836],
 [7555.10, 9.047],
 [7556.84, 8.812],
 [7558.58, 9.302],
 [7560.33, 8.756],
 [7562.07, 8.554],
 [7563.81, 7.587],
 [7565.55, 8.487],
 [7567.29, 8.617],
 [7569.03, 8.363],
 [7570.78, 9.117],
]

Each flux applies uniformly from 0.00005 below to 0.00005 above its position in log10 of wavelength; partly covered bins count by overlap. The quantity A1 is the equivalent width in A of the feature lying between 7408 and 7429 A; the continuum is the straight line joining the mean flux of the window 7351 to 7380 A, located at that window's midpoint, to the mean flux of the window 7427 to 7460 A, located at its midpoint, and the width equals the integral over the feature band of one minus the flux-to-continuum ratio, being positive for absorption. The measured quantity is 0.2 A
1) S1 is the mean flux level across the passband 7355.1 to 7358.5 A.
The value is 8.77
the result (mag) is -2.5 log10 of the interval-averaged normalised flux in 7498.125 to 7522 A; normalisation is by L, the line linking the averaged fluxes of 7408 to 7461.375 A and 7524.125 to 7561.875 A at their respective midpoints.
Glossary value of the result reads 0.01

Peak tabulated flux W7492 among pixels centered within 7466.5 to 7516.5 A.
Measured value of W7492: 9.192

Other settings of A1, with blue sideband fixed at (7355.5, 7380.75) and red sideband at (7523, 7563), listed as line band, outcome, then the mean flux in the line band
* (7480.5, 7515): 0.80 A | 8.63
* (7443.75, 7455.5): 0.38 A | 8.61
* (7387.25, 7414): 0.97 A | 8.64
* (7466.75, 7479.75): 0.19 A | 8.73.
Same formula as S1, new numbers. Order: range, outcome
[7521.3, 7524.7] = 8.77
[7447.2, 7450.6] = 8.16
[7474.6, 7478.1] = 8.74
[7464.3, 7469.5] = 8.69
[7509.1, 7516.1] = 8.56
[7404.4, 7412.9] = 8.84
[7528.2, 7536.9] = 8.81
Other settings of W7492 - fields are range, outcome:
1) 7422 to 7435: 9.514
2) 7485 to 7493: 9.004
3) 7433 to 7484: 9.377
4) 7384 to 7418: 9.195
